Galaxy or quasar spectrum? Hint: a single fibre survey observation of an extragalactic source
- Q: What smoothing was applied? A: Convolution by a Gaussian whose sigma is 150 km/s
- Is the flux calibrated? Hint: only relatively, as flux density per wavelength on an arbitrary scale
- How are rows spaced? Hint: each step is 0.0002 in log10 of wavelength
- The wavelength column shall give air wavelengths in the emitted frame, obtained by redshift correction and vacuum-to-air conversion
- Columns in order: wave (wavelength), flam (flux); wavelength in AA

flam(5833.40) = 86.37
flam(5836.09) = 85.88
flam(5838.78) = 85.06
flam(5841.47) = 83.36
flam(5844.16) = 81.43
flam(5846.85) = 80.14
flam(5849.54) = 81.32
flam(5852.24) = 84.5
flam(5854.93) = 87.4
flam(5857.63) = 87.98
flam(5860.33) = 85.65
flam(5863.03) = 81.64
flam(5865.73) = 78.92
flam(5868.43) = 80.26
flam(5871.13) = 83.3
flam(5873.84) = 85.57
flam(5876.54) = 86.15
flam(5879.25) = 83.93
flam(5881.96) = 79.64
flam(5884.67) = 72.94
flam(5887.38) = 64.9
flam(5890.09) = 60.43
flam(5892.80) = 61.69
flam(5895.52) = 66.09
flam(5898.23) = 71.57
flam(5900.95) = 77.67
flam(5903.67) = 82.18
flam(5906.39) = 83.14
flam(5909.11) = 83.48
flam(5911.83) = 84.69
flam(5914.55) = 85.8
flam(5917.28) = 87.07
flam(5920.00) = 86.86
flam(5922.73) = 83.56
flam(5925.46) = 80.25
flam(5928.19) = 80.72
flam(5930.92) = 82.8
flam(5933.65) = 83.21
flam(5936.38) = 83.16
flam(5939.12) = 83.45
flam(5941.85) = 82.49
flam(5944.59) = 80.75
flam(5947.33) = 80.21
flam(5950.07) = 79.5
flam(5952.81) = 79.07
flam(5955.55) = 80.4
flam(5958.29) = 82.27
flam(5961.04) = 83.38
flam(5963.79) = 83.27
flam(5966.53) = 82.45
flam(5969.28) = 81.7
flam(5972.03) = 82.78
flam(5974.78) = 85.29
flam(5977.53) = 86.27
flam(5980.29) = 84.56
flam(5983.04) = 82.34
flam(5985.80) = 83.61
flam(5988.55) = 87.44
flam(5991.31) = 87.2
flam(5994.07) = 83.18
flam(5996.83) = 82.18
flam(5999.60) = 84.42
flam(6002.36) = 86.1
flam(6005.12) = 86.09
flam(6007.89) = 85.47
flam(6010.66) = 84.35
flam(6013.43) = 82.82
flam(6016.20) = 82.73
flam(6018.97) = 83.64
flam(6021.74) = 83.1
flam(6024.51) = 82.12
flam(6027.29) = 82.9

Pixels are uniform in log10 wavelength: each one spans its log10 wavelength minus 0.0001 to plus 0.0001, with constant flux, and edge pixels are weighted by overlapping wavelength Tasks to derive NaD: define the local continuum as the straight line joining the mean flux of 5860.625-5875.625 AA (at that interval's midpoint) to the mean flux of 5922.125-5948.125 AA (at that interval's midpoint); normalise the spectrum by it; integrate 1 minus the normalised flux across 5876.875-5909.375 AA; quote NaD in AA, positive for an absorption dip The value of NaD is 3.2 AA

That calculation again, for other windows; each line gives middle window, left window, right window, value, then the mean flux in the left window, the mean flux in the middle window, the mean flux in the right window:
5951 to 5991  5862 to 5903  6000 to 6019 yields -0.7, 75.7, 83.3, 84.5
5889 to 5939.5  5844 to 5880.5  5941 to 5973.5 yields 1.8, 83.5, 79.4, 81.5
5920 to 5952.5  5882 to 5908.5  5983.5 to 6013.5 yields -2.1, 72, 81.9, 84.8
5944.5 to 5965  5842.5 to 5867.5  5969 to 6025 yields 0.7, 83.2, 81.1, 84.2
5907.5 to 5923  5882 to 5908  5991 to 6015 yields -2.3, 71.7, 85.3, 84.5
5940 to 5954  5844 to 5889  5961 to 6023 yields 0.4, 81.4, 80.5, 84.1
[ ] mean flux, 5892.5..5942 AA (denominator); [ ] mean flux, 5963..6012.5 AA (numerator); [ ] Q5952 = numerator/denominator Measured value 1.0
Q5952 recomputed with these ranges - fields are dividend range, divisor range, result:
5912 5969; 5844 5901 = 1.05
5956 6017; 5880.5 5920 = 1.10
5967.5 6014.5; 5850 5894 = 1.07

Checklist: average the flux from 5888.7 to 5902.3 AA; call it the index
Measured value 67.5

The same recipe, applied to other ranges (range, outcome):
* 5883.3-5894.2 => 65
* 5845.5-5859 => 84.3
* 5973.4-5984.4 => 84.6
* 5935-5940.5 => 83.4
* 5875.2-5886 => 80.6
